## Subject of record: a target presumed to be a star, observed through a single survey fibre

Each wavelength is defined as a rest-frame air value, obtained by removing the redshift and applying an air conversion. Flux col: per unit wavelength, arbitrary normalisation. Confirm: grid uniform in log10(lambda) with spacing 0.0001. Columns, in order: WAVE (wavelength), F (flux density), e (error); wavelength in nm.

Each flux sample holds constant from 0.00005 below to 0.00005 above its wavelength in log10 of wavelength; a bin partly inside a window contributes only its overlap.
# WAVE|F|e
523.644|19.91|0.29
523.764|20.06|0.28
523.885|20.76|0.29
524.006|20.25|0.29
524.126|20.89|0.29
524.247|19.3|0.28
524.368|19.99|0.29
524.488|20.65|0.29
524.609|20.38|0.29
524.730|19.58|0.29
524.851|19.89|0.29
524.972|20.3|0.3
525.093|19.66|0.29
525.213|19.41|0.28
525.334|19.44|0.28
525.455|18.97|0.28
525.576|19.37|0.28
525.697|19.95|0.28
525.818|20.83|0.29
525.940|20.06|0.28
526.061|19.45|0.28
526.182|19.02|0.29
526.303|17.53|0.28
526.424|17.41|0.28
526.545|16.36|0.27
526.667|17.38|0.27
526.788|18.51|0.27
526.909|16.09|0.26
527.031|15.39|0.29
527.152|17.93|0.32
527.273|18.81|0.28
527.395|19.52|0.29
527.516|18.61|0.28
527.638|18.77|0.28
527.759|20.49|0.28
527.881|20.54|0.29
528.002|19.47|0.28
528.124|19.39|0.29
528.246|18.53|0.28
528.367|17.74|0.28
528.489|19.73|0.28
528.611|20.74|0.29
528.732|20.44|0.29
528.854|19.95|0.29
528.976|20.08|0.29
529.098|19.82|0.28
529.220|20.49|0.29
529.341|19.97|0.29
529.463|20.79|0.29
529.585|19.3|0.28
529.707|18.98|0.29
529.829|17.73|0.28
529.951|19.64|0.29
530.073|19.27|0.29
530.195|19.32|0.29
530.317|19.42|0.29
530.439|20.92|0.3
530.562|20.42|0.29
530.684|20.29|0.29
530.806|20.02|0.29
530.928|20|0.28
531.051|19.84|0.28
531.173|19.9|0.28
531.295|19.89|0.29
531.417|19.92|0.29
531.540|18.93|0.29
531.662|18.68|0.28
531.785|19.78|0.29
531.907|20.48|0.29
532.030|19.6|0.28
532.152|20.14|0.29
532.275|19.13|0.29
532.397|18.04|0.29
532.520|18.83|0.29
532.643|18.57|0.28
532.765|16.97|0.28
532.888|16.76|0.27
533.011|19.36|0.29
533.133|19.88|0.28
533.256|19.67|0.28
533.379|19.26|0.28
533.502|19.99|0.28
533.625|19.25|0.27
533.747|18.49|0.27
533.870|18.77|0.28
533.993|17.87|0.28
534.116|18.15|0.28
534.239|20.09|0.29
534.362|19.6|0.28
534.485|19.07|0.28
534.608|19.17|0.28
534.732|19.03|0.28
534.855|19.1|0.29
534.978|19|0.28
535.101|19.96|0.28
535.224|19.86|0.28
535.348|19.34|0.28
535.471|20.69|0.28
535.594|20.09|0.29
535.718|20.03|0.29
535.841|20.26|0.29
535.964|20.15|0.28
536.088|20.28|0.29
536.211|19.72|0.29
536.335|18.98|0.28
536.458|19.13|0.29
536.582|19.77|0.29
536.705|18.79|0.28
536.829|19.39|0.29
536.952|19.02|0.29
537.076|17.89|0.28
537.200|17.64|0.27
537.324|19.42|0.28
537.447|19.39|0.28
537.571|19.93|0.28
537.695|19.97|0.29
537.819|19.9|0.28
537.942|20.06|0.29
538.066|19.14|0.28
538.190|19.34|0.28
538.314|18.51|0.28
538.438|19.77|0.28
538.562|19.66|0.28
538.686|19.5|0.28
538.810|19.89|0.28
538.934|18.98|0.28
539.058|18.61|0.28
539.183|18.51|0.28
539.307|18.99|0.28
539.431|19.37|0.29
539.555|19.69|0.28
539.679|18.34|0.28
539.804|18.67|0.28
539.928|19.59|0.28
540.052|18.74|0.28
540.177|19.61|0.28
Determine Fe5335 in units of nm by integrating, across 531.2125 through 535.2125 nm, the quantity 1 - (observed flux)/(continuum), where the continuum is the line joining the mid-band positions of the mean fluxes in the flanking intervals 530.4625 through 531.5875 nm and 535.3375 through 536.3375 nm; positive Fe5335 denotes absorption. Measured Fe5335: 0.17 nm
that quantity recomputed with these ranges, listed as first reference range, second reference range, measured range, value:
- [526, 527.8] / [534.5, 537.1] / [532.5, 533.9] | 0.02 nm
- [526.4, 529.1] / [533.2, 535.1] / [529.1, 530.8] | -0.08 nm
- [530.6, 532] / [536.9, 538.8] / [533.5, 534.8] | 0.04 nm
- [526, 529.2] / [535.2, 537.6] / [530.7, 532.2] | -0.05 nm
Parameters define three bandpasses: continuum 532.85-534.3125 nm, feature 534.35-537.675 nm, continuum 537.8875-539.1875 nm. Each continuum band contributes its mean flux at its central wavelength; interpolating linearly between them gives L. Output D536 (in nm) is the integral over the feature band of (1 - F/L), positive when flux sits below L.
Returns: -0.05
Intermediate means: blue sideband 19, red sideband 19.3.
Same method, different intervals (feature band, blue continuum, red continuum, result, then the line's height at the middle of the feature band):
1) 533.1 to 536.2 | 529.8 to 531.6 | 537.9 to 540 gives -0.001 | 19.5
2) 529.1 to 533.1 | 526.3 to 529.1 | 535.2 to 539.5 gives -0.097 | 19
